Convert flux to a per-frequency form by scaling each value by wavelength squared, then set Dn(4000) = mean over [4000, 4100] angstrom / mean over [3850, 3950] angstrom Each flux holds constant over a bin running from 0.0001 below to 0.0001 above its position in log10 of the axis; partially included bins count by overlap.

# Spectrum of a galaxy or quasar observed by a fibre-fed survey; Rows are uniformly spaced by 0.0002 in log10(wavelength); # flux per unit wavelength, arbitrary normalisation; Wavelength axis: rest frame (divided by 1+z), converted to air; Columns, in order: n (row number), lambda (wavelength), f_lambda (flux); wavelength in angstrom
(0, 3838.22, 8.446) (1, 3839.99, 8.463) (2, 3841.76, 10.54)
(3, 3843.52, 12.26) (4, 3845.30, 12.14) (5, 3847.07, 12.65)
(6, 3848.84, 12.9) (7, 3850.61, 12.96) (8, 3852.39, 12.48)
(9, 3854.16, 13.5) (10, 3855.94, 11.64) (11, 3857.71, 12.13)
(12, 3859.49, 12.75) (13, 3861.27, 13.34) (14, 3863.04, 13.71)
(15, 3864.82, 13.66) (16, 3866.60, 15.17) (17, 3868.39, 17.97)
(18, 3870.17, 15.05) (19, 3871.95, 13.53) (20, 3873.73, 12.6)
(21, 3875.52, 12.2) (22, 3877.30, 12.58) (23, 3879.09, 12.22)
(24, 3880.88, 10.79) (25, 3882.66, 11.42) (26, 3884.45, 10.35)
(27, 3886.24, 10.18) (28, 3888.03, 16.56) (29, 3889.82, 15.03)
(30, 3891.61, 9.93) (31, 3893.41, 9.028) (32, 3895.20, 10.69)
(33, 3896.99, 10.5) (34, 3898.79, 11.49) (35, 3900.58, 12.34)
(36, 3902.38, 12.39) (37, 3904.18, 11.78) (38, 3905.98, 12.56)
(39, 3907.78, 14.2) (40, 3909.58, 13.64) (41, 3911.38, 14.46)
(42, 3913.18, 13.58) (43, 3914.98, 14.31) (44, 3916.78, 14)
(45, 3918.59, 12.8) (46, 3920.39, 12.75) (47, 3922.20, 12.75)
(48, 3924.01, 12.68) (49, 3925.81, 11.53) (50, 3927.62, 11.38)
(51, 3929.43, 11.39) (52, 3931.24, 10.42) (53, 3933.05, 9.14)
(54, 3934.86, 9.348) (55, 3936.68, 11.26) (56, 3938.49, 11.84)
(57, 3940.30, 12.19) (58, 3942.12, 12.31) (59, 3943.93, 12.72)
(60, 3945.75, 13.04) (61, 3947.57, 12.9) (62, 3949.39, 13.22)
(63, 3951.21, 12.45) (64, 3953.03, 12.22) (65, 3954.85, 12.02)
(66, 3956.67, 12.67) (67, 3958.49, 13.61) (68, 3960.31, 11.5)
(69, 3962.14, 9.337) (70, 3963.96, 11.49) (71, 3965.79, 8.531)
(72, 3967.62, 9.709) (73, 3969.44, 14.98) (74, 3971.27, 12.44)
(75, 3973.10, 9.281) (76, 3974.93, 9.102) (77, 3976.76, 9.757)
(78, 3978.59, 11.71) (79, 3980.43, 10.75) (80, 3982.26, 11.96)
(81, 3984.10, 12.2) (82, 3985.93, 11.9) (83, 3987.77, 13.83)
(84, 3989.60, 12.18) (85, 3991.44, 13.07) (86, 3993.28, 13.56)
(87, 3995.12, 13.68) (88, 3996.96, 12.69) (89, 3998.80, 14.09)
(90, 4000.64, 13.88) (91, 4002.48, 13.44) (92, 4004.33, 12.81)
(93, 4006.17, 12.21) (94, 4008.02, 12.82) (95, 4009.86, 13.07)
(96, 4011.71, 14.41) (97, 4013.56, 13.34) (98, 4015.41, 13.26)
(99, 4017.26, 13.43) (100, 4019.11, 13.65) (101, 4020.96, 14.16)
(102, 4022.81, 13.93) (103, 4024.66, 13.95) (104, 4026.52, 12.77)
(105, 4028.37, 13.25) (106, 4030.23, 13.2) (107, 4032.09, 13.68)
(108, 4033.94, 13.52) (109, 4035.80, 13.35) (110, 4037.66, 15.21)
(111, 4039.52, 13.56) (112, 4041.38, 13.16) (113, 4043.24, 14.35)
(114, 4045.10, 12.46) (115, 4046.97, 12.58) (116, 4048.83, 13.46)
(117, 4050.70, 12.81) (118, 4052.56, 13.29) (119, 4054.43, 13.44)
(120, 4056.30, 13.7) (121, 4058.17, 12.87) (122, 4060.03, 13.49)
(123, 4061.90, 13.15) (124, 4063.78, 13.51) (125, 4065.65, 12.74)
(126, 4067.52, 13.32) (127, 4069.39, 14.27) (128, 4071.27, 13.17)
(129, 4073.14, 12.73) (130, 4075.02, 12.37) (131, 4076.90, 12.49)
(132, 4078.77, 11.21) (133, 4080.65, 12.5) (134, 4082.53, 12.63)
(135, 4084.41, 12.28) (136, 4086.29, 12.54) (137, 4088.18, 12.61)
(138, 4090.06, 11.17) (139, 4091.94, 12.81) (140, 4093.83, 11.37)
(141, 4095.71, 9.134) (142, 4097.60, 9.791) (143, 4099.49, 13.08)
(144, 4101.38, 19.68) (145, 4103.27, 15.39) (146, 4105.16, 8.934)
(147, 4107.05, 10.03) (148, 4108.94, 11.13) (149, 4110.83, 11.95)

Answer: 1.1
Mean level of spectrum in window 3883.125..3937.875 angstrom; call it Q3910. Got 12.1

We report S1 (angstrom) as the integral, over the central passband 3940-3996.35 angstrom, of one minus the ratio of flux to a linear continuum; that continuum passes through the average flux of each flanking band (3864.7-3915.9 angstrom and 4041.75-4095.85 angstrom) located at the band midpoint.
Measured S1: 3.6 angstrom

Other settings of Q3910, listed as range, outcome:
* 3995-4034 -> 13.4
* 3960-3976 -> 10.7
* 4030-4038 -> 13.7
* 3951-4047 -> 12.7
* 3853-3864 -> 12.9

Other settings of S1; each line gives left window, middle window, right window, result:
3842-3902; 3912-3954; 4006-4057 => 2.3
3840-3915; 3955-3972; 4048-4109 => 1.4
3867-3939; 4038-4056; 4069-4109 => -1.4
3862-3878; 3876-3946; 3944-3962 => 6.3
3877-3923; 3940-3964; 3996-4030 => 1.0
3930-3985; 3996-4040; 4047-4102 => -4.9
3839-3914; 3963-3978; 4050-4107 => 2.3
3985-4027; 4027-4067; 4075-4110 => -1.9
